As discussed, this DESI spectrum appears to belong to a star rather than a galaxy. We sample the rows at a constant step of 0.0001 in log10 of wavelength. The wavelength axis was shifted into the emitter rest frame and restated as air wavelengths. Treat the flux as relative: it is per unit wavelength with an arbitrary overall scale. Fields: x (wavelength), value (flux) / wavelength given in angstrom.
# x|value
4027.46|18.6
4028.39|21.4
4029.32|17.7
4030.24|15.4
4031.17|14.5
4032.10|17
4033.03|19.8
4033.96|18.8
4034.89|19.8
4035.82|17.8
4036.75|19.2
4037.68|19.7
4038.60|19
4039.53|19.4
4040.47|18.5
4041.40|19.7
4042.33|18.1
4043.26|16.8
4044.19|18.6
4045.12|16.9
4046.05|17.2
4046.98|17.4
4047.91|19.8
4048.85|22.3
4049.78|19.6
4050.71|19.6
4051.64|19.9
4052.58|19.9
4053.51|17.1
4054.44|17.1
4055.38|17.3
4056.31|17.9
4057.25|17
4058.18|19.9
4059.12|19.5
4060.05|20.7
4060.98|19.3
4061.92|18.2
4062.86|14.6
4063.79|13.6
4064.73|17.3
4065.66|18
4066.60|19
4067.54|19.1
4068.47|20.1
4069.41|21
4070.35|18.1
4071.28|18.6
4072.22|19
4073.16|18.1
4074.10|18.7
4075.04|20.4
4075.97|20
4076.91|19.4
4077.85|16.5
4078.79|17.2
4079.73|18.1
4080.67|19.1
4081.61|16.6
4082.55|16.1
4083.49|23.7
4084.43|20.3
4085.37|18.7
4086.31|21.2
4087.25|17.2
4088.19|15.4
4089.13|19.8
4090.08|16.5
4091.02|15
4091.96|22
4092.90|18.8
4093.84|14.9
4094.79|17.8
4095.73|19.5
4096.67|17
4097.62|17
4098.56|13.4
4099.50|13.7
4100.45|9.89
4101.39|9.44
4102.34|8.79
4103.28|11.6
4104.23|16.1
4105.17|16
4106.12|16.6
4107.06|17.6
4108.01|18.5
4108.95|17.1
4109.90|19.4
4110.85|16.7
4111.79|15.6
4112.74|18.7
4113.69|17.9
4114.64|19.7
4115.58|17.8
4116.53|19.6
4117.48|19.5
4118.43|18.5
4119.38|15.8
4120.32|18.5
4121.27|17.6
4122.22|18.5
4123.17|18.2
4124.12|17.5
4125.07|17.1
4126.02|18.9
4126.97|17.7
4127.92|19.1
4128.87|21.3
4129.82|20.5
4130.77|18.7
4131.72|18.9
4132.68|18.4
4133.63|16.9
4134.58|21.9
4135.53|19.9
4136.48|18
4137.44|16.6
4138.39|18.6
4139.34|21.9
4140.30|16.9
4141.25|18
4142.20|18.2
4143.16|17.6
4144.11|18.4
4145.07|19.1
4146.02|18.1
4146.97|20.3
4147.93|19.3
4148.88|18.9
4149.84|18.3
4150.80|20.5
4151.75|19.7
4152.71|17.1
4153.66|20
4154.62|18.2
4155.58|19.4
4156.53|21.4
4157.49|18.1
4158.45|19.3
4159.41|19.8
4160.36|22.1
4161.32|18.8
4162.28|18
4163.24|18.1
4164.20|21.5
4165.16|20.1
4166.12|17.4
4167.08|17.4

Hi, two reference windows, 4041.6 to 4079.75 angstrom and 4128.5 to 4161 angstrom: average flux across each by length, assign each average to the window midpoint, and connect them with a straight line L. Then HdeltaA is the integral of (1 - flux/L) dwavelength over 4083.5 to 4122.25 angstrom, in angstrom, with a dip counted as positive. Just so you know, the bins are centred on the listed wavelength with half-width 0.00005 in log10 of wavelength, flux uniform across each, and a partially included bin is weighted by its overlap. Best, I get 3.7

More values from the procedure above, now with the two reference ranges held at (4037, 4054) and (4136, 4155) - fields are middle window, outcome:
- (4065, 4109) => 3.3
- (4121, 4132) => 0.0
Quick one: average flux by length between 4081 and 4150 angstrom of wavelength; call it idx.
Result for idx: 17.7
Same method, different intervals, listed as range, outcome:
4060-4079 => 18.4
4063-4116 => 17.4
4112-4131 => 18.5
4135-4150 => 18.7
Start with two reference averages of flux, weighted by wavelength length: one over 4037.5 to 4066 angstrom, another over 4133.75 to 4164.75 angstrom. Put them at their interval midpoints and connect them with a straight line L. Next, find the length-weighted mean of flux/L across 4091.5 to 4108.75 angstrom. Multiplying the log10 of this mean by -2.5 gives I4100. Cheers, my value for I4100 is 0.205 mag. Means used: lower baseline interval 18.4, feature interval 15.5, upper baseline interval 19.1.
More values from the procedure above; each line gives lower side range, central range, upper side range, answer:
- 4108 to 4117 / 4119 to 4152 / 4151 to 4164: 0.001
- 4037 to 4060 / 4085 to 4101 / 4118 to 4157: 0.113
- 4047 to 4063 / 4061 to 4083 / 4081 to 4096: 0.026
